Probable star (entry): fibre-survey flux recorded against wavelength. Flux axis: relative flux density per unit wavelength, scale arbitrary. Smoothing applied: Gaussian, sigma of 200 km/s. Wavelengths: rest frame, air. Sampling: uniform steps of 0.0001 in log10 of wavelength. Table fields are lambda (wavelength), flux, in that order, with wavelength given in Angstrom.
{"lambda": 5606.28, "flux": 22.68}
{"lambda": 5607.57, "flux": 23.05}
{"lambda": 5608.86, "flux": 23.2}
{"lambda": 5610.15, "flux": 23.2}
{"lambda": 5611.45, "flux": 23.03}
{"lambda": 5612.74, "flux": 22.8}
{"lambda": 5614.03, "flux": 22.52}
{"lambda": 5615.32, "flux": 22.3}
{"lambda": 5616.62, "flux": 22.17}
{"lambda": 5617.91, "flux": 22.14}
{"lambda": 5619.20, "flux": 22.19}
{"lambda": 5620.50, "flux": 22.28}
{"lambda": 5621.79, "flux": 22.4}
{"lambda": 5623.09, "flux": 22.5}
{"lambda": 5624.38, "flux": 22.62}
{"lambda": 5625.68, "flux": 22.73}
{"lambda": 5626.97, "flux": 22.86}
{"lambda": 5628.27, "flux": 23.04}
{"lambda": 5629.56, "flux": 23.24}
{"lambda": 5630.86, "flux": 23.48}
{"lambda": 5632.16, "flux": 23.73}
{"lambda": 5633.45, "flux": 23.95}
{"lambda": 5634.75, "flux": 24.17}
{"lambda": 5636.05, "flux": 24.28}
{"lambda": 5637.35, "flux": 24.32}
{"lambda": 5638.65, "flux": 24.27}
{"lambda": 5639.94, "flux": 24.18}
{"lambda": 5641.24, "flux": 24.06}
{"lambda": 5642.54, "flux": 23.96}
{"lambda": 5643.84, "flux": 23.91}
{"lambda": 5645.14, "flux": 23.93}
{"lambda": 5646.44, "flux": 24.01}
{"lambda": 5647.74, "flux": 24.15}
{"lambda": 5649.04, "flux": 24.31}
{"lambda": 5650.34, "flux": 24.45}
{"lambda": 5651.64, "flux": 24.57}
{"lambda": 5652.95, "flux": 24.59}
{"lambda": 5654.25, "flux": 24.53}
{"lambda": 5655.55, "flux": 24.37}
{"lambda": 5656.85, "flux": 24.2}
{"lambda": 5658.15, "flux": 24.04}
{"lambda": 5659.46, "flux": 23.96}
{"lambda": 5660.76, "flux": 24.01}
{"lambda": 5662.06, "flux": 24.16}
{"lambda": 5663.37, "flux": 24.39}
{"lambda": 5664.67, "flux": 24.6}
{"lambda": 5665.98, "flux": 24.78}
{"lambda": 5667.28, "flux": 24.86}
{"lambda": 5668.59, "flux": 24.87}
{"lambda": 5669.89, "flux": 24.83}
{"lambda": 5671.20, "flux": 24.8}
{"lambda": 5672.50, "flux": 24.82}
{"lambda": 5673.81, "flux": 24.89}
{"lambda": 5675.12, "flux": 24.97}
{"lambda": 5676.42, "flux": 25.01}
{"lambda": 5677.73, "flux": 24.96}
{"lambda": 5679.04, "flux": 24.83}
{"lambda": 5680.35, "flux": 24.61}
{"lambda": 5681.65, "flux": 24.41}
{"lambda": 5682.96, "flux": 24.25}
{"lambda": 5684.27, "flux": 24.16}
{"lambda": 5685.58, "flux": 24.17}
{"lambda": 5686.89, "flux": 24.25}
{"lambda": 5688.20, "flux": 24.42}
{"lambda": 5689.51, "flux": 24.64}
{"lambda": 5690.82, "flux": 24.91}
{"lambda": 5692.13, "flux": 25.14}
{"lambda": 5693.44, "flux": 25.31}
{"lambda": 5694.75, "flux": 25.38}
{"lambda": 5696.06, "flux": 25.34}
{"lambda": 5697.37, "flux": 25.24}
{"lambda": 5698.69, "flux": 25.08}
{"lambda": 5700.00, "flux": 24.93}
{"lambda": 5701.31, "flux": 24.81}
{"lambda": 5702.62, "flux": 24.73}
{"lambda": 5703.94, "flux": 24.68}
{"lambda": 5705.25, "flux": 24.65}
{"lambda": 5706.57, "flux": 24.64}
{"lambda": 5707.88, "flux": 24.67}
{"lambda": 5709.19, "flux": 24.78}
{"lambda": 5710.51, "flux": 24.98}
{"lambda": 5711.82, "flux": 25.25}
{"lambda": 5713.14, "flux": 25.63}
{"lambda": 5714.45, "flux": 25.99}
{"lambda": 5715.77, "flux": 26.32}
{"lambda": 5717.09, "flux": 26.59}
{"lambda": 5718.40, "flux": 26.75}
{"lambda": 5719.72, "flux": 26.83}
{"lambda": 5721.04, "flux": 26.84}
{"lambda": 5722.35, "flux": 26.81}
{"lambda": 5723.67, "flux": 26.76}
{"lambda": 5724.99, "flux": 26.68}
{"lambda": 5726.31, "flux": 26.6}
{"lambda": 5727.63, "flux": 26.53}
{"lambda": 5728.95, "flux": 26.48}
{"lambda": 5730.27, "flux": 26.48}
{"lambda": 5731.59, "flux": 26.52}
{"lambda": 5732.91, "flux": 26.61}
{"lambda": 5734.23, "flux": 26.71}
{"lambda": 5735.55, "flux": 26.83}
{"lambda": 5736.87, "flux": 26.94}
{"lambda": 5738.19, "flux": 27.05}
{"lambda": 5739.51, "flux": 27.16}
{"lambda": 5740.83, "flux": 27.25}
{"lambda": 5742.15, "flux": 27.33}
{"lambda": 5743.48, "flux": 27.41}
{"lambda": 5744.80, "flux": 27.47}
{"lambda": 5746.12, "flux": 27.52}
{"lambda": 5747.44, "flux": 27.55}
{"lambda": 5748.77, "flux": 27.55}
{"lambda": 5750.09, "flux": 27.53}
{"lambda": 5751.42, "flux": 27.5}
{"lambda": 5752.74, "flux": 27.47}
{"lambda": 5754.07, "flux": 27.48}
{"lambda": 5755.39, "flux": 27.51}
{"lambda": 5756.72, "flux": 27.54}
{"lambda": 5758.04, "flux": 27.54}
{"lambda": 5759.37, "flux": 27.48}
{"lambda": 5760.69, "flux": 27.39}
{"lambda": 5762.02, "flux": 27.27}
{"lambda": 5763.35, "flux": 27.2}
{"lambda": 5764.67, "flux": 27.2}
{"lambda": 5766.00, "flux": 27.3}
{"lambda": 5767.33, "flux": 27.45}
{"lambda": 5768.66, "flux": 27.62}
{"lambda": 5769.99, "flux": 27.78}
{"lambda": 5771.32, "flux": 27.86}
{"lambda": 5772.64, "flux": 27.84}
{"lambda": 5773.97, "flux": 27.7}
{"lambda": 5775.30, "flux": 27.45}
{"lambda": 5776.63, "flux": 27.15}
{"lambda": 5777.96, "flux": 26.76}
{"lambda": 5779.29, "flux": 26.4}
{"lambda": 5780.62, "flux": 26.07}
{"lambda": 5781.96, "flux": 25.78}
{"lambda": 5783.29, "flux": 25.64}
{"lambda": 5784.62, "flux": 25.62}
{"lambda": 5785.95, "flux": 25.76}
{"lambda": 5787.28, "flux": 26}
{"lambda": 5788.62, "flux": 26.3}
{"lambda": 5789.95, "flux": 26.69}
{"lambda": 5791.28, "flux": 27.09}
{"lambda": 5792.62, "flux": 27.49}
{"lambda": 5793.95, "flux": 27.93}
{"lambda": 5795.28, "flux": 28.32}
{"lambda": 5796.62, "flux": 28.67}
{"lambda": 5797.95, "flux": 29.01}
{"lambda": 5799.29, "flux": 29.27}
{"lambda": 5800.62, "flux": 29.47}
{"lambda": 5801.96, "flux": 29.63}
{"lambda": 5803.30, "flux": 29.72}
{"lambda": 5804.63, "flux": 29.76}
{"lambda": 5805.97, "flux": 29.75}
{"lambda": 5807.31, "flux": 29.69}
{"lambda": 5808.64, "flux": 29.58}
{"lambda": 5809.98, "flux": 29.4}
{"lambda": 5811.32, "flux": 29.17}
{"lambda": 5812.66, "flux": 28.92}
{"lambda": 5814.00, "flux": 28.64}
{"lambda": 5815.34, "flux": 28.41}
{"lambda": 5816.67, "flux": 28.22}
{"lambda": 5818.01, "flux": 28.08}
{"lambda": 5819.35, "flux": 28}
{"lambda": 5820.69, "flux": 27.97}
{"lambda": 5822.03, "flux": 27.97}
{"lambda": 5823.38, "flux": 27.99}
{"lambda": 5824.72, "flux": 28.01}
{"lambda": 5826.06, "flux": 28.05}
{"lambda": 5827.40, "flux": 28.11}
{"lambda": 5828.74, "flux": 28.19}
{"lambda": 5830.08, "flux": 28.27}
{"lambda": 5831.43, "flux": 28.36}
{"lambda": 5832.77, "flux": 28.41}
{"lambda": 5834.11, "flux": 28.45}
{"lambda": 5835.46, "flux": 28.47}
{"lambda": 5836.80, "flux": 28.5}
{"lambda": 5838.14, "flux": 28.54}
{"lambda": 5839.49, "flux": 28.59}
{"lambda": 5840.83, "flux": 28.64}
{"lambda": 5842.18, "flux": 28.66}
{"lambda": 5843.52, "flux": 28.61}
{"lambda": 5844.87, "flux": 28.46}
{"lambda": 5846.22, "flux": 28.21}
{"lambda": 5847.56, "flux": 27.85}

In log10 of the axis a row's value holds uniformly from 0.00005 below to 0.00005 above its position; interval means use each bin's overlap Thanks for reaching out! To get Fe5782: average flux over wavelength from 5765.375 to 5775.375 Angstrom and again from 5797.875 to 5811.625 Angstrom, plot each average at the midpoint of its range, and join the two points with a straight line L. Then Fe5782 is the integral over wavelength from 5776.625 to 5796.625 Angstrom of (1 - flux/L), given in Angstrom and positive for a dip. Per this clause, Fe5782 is 1.3 Angstrom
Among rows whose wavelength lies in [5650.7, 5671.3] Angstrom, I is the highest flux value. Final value 24.87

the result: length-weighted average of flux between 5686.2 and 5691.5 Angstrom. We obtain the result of 24.6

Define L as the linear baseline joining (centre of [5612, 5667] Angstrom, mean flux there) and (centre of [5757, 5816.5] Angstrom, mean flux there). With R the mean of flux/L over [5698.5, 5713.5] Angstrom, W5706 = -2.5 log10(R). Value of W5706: 0.03 mag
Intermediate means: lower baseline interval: 23.7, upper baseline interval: 27.8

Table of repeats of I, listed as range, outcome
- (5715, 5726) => 26.84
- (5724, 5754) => 27.55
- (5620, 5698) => 25.38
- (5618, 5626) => 22.73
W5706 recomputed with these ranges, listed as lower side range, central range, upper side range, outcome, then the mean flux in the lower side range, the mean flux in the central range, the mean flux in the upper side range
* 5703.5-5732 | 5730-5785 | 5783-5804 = -0.01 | 26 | 27.2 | 27.7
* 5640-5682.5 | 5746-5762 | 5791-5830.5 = -0.02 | 24.5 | 27.5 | 28.6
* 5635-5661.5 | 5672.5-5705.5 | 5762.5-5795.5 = 0.01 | 24.2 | 24.8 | 27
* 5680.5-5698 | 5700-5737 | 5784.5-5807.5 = -0.01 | 24.7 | 26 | 28.1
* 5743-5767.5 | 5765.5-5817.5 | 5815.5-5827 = 0.00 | 27.4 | 27.9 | 28.1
